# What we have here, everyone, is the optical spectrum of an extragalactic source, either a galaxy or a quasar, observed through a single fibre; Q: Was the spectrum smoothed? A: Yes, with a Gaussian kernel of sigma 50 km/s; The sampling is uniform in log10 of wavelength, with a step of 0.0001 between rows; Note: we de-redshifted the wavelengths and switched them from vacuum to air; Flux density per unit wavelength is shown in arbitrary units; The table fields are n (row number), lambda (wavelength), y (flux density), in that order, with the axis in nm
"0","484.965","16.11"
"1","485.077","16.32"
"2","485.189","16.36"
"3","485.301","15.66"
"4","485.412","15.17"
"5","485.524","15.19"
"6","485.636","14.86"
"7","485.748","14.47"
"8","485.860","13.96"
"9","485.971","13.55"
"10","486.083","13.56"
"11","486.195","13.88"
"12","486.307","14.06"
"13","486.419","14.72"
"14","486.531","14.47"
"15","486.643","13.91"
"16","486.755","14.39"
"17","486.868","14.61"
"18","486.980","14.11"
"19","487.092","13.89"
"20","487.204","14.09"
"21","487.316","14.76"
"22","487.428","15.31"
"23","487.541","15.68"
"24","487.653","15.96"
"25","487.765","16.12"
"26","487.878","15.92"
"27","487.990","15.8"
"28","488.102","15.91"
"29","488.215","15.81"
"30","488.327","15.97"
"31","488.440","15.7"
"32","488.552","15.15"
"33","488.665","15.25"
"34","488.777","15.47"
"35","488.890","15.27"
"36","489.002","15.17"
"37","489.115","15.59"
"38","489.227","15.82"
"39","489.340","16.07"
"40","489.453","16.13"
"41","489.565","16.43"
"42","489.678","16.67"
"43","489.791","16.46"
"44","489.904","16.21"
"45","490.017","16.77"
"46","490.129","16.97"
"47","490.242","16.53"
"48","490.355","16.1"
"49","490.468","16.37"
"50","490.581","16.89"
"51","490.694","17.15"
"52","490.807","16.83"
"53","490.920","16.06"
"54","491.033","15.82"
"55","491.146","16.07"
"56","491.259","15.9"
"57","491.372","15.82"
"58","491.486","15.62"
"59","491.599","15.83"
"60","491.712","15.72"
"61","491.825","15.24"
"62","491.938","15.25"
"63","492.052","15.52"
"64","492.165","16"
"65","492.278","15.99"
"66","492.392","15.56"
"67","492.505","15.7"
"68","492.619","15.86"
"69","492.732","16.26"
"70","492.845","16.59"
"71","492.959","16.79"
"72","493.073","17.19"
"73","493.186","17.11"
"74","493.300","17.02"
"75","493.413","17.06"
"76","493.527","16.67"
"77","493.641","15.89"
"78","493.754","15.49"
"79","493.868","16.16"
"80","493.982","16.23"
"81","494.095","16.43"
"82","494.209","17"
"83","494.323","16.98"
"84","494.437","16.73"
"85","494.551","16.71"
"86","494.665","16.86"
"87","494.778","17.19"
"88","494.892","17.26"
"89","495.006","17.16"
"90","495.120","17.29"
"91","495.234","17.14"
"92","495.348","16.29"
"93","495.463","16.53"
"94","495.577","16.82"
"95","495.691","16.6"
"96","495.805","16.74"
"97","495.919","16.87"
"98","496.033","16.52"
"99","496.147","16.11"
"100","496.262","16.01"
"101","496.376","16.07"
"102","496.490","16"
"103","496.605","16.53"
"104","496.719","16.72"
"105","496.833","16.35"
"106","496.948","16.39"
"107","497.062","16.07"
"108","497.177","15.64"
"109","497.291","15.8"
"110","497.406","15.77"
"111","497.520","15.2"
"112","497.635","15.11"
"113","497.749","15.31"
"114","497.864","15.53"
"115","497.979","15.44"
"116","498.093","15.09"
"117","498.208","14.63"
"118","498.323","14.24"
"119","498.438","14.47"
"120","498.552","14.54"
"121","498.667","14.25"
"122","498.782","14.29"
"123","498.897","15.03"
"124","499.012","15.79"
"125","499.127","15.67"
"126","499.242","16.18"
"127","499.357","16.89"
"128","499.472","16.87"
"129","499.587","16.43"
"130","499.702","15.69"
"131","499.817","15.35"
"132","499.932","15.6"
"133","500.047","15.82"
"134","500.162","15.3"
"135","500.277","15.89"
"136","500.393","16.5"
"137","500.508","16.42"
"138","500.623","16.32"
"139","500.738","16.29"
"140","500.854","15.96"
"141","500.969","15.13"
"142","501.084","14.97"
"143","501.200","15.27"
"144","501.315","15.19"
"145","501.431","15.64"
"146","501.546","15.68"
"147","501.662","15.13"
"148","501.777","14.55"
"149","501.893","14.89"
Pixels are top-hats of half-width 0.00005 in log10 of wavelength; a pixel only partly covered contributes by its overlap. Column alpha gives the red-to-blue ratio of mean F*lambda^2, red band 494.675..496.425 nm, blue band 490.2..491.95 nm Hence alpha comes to 1.06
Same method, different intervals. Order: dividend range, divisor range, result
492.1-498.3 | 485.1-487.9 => 1.14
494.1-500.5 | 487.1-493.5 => 1.03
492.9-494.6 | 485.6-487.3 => 1.21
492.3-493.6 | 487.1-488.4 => 1.09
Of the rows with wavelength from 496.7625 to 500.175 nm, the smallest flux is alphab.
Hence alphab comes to 14.24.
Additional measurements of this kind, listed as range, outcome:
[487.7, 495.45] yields 15.15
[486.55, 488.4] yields 13.89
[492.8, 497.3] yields 15.49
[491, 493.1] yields 15.24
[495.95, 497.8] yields 15.11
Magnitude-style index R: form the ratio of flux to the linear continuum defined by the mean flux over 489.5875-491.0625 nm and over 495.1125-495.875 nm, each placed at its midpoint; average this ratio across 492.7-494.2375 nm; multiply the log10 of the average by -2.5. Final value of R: 0.01 mag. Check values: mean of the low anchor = 16.5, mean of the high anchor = 16.7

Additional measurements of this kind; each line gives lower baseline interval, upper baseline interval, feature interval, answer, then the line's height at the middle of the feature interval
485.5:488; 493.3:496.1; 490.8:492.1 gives 0.006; 15.9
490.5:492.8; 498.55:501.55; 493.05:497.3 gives -0.049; 15.8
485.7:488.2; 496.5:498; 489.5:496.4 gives -0.072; 15.4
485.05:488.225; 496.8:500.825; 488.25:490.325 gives -0.066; 15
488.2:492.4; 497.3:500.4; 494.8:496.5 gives -0.069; 15.6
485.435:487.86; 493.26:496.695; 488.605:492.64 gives -0.032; 15.5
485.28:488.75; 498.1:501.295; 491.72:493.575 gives -0.072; 15.2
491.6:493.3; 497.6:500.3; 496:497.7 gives -0.027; 15.6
